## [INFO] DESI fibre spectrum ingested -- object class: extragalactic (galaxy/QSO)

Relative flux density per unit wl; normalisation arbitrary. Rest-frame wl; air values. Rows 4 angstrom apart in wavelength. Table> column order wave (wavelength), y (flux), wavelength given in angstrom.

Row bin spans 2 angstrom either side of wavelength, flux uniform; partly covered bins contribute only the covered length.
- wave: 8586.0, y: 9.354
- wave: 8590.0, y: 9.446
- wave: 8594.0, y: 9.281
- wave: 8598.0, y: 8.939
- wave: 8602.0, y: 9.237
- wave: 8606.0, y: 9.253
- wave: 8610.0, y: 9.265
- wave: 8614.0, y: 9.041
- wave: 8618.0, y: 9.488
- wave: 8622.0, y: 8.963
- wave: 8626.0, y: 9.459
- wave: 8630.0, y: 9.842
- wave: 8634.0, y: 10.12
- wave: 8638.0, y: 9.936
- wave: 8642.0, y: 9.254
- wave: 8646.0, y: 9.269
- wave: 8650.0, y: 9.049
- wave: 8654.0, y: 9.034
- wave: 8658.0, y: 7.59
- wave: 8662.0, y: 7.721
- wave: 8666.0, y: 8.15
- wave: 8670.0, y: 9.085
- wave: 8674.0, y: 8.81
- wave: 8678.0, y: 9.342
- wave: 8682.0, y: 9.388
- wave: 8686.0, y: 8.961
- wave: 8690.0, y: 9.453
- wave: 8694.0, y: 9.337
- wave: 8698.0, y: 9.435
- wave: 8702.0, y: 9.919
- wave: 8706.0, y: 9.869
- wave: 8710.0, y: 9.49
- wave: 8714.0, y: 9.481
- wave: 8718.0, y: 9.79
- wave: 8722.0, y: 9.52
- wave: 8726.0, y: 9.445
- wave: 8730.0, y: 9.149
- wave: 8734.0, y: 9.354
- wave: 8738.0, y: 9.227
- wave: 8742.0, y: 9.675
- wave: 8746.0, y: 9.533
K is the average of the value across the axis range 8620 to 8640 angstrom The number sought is 9.66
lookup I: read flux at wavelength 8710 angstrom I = 9.49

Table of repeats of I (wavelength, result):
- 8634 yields 10.12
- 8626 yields 9.459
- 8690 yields 9.453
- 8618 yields 9.488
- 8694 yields 9.337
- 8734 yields 9.354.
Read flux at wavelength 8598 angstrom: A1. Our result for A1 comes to 8.939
